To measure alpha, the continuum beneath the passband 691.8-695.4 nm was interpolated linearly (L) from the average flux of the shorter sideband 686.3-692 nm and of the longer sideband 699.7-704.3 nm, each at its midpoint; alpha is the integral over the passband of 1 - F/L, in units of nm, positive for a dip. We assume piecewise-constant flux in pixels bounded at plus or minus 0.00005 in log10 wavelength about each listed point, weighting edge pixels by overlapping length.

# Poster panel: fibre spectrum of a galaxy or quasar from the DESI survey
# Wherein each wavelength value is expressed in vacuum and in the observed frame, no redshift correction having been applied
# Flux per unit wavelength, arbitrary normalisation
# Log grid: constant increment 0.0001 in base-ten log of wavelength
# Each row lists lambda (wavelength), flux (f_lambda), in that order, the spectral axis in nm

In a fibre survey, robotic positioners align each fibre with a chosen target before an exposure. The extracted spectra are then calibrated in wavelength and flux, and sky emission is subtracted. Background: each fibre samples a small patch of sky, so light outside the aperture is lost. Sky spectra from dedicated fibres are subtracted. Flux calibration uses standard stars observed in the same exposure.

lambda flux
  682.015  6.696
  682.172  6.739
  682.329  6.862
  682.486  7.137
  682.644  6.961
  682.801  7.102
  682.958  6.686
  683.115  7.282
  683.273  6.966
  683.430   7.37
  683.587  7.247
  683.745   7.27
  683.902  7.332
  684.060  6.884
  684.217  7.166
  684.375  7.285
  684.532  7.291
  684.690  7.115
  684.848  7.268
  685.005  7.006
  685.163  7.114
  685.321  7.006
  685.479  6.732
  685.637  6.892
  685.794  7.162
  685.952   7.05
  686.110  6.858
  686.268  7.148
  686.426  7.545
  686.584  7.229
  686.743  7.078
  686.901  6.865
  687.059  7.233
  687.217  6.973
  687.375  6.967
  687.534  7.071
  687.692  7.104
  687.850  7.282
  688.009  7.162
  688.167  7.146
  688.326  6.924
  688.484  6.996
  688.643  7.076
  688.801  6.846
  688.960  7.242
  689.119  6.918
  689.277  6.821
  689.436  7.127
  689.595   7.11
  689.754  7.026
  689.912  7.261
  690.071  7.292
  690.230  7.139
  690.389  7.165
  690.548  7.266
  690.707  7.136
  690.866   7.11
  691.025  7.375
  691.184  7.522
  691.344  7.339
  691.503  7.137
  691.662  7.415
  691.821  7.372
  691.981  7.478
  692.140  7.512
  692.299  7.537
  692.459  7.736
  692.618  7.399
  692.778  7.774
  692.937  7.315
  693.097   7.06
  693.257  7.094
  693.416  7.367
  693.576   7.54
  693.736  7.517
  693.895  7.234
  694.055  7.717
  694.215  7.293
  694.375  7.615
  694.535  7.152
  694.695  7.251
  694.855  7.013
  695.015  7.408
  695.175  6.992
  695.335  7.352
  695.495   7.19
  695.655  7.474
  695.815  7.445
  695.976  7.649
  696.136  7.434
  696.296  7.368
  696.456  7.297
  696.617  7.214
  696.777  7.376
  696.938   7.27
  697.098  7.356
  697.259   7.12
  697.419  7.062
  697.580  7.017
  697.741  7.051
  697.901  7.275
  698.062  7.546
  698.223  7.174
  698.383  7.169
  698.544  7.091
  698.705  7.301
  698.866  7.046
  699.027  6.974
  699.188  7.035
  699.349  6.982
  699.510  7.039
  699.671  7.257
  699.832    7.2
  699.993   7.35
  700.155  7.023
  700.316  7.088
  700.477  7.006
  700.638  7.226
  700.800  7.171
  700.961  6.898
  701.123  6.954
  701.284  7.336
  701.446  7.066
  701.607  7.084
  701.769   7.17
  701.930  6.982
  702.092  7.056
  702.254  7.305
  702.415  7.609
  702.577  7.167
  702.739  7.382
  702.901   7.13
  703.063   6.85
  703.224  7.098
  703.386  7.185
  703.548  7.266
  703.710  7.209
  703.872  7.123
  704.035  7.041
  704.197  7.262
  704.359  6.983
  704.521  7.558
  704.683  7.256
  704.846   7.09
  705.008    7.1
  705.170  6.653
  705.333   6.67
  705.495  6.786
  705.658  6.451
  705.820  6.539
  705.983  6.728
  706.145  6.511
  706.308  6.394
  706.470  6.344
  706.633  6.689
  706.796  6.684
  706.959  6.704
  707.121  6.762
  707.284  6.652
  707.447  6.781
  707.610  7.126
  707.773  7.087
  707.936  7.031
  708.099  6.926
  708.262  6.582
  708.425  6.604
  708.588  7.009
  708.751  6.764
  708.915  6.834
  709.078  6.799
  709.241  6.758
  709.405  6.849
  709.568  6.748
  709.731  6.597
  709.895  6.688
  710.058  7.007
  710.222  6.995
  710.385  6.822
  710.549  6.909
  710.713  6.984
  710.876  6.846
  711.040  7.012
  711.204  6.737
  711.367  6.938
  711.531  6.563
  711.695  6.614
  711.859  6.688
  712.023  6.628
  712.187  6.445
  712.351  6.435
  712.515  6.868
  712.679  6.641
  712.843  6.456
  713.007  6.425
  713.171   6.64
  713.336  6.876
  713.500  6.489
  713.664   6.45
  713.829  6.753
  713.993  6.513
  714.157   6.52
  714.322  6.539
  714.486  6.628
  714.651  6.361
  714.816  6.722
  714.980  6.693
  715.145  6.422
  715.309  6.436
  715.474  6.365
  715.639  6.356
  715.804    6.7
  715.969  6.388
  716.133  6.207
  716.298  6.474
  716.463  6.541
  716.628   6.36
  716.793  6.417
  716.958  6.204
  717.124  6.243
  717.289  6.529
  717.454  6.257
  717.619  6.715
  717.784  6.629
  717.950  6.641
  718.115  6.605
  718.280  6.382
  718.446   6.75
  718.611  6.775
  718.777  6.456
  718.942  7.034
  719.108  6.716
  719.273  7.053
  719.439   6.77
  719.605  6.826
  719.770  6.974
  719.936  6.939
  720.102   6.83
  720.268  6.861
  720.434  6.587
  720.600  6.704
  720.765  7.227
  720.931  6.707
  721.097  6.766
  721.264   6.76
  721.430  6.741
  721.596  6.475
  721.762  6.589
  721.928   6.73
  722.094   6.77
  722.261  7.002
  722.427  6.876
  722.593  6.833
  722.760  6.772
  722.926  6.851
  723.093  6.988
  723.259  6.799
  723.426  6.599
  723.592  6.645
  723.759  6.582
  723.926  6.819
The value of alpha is -0.11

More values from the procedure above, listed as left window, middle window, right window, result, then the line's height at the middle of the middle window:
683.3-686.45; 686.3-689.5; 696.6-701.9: 0.02 nm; 7.13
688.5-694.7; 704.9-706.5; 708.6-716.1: 0.05 nm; 6.86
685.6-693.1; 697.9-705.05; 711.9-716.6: -0.30 nm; 6.87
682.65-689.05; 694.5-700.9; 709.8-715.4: -0.28 nm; 6.91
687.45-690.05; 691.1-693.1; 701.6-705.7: -0.10 nm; 7.08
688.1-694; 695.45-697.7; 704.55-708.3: -0.07 nm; 7.08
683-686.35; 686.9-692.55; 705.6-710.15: -0.13 nm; 7.03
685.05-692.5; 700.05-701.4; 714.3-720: -0.04 nm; 6.91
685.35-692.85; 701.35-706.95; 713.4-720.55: -0.10 nm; 6.86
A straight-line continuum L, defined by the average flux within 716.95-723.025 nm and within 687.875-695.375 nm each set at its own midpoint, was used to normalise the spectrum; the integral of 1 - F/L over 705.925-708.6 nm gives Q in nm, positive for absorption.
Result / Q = 0.09 nm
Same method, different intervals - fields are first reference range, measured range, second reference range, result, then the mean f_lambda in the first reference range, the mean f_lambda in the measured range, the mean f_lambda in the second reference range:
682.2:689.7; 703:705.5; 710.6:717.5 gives -0.13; 7.08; 7.08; 6.56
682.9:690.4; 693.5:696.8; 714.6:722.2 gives -0.18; 7.1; 7.36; 6.63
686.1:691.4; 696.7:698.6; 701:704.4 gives -0.02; 7.13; 7.21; 7.15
